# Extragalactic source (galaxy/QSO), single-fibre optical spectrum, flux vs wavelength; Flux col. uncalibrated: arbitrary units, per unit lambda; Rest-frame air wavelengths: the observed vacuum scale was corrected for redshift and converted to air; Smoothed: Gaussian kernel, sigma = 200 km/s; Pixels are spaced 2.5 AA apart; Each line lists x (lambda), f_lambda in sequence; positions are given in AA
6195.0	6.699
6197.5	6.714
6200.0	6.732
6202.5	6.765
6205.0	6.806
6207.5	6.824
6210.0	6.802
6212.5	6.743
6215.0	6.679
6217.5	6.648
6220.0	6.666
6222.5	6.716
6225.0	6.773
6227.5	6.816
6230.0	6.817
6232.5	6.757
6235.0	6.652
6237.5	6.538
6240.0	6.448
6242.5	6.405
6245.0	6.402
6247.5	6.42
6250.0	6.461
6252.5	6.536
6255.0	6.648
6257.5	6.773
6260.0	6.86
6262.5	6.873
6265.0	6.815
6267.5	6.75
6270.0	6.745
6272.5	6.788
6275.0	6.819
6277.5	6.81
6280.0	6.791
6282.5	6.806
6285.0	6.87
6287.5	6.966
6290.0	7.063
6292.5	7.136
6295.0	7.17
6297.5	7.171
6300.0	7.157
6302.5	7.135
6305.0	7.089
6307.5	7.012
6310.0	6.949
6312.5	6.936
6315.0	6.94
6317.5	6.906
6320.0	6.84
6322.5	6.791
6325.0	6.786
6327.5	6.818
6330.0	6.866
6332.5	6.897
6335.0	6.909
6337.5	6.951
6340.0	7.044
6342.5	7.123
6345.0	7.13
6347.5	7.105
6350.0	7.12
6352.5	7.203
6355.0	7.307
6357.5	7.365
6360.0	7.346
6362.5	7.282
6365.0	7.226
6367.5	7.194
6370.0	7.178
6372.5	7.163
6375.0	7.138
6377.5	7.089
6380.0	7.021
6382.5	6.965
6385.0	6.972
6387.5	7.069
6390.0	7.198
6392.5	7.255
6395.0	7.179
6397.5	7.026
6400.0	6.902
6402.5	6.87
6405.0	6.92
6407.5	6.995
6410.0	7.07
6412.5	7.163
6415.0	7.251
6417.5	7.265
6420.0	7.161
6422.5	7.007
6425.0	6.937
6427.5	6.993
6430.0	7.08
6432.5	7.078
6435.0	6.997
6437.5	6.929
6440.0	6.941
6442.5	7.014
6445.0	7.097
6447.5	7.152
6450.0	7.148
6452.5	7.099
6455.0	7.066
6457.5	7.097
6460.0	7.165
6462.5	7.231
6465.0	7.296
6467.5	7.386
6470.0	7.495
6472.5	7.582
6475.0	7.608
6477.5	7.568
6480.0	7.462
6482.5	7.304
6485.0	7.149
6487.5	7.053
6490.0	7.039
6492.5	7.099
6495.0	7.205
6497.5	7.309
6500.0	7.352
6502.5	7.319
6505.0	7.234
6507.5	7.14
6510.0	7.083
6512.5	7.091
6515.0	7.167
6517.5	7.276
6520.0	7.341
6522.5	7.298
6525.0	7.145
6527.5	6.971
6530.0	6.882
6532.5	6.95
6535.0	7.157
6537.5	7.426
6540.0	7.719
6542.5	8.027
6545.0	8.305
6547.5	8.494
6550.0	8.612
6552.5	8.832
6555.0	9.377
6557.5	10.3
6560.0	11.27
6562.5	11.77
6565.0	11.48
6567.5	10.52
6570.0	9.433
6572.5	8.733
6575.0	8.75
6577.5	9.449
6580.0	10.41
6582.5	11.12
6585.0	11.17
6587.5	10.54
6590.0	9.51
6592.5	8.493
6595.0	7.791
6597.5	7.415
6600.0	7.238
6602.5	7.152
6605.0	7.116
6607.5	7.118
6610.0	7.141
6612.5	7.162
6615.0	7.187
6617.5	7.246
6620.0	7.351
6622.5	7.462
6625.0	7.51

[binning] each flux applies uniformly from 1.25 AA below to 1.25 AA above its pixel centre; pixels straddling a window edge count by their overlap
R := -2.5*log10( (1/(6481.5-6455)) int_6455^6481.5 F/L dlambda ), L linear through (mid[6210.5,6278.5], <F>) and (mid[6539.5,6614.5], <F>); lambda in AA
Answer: 0.122 mag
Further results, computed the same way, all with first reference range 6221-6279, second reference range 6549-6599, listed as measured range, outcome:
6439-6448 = 0.20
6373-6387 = 0.13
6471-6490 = 0.20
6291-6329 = 0.04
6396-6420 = 0.16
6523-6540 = 0.29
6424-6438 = 0.20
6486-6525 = 0.25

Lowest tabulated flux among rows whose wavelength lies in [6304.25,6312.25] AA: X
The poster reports 6.949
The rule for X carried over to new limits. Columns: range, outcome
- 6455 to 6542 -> 6.882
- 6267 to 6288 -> 6.745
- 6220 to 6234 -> 6.666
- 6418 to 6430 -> 6.937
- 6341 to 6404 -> 6.87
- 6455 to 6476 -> 7.066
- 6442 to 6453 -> 7.014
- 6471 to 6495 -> 7.039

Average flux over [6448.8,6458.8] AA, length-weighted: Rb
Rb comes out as 7.1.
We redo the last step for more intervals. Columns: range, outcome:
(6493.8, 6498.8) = 7.26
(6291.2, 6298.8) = 7.16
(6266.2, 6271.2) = 6.75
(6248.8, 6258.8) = 6.61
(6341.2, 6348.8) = 7.12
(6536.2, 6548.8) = 7.99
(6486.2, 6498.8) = 7.14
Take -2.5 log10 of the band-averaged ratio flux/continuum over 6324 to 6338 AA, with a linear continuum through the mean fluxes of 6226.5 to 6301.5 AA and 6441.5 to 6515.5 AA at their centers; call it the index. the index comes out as 0.01 mag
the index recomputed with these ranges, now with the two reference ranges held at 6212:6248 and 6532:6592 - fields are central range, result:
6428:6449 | 0.19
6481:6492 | 0.22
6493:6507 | 0.22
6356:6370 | 0.07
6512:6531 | 0.26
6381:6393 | 0.13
